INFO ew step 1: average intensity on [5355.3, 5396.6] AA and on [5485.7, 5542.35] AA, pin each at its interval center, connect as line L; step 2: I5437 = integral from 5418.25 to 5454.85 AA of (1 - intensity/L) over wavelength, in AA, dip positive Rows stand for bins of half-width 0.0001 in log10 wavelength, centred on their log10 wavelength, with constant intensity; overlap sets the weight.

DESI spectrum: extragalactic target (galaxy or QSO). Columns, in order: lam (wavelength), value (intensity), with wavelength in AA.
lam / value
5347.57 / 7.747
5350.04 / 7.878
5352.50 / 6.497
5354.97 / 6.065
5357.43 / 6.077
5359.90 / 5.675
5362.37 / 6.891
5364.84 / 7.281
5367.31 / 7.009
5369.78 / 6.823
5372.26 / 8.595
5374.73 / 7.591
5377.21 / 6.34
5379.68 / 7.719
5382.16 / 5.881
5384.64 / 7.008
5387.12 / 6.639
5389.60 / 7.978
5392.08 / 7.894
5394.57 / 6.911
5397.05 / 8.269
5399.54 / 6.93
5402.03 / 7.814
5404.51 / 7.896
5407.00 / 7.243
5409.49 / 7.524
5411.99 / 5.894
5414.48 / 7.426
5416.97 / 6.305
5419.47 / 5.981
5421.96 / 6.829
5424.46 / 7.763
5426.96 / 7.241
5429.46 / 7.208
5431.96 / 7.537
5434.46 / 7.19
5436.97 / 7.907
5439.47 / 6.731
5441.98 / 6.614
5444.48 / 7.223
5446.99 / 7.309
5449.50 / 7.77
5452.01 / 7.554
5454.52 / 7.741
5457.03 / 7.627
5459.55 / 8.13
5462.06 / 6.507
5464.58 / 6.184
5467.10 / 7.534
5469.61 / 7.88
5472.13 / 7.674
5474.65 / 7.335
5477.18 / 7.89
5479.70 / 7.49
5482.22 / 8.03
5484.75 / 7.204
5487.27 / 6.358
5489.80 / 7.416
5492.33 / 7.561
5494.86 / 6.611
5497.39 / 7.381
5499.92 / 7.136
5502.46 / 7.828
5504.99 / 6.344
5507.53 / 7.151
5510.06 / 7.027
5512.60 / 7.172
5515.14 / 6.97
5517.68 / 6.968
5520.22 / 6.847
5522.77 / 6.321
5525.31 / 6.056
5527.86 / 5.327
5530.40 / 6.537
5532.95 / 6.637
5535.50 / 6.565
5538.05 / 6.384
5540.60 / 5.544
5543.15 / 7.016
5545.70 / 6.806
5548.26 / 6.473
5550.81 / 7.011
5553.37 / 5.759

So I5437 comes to -1.8 AA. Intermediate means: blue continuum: 7.02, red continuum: 6.74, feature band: 7.23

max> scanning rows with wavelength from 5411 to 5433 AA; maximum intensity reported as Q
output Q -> 7.763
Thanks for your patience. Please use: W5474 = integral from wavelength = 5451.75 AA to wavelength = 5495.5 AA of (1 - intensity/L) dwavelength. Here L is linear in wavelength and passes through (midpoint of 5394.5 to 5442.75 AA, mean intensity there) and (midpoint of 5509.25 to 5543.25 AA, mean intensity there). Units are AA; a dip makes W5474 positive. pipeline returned -3.5 AA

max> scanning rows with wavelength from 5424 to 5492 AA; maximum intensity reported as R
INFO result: 8.13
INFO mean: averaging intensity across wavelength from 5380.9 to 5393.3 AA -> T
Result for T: 7.08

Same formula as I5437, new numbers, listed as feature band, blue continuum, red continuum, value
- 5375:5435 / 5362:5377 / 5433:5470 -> 1.4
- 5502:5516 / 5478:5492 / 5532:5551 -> -0.1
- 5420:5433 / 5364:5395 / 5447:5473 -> 0.2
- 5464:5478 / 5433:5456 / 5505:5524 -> -0.6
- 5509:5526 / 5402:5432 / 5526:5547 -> -0.9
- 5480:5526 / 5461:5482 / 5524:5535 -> -2.3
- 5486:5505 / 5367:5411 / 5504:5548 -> -1.1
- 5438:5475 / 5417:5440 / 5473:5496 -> -0.5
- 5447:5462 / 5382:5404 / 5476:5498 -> -0.6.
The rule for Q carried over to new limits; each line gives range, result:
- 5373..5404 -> 8.269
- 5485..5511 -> 7.828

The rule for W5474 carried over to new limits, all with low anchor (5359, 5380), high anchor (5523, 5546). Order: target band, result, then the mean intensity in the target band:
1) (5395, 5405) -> -1.0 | 7.65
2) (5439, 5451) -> -0.8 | 7.16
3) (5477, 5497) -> -2.3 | 7.29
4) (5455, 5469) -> -1.3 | 7.26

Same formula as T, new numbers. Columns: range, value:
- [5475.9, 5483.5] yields 7.8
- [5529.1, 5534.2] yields 6.58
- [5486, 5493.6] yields 7.11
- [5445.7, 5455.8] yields 7.59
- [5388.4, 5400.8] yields 7.59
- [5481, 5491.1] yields 7.25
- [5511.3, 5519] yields 7.03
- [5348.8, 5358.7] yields 6.62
